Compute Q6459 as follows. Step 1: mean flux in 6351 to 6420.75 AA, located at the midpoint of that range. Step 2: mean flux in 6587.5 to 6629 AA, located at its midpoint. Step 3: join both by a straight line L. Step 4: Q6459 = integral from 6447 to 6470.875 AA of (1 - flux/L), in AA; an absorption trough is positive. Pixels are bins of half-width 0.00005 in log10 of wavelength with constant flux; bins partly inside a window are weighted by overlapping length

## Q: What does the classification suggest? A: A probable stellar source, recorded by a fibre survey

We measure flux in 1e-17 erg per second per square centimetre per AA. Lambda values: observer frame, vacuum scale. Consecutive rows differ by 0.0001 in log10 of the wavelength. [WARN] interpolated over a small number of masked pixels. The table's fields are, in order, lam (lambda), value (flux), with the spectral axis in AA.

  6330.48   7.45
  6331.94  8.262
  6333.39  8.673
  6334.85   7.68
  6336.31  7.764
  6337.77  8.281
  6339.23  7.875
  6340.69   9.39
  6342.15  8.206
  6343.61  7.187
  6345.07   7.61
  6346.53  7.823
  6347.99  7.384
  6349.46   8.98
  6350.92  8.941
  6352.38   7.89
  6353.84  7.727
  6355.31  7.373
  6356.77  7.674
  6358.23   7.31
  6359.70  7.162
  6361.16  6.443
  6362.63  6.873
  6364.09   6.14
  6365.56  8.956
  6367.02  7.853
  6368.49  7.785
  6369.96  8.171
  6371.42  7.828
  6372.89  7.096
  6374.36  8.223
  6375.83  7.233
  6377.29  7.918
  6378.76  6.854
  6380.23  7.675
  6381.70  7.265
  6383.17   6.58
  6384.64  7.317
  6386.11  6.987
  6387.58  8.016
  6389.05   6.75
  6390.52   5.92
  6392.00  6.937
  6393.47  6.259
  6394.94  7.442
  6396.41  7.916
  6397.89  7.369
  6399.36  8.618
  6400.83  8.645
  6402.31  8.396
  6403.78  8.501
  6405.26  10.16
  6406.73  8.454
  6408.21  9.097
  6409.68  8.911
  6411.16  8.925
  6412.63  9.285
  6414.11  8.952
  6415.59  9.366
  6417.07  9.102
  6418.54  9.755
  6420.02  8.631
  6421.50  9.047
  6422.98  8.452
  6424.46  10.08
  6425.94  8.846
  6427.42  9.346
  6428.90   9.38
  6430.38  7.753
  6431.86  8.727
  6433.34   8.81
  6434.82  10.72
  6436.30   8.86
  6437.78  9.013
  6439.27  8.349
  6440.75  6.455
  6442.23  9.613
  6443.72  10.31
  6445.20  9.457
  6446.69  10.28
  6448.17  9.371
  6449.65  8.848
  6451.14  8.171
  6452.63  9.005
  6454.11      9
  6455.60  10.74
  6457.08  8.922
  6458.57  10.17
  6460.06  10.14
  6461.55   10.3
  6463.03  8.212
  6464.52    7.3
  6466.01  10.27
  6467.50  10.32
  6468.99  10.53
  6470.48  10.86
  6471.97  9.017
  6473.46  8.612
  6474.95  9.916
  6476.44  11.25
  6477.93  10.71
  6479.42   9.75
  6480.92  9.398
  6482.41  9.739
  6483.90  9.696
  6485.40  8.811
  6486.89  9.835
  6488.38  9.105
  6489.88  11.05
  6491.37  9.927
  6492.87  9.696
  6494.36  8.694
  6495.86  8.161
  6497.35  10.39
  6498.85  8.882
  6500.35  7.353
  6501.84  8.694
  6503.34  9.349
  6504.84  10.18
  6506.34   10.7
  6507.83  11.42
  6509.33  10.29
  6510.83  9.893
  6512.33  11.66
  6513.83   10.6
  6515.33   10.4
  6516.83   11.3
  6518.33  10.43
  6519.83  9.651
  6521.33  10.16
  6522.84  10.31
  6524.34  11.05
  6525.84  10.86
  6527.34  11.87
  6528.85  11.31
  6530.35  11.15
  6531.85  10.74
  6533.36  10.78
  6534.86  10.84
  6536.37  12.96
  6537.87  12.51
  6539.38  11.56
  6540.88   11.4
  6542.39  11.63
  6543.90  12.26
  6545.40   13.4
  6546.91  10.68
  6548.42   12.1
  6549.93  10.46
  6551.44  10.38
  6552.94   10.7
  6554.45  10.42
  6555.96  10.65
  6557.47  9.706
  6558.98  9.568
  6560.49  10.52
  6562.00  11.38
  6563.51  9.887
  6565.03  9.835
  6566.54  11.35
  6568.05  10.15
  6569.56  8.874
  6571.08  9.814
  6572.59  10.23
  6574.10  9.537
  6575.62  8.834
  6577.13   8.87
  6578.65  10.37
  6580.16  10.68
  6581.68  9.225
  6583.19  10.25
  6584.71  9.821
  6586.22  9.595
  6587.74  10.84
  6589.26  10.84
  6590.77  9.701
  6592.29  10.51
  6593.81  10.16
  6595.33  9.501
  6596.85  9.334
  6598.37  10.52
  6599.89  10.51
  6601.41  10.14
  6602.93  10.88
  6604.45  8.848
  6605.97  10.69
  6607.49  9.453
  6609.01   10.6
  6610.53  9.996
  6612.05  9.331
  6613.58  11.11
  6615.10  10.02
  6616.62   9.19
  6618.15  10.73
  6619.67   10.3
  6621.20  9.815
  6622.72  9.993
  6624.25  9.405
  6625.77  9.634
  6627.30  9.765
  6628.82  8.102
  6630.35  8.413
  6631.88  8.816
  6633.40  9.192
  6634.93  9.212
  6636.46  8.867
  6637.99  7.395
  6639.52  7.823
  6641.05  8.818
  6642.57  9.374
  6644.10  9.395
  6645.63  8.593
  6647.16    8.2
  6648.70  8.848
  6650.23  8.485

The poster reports -2.6 AA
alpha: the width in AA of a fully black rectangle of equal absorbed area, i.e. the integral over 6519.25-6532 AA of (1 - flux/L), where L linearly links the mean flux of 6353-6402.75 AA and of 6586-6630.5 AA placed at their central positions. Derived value -2.48 AA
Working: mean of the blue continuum 7.43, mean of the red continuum 9.95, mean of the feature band 10.8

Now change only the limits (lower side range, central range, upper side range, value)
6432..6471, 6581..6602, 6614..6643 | -1.8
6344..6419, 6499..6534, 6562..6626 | -4.5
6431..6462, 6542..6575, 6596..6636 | -3.4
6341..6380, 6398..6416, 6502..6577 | -0.9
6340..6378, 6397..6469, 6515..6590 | -2.1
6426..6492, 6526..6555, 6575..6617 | -4.9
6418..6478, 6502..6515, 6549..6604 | -1.0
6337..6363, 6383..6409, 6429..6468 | 2.1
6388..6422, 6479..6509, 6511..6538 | 2.2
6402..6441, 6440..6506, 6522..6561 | 2.8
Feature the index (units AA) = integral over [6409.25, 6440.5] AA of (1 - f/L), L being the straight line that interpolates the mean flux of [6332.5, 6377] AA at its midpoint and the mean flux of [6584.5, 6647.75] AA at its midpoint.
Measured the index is -2.8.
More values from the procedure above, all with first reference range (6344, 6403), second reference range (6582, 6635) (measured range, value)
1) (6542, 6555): -2.9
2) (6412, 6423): -1.6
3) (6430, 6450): -2.1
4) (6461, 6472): -1.5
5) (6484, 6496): -1.1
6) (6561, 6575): -1.0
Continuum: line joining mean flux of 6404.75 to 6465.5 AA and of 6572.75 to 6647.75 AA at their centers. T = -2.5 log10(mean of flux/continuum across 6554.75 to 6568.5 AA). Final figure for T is -0.09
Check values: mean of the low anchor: 9.13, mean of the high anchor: 9.62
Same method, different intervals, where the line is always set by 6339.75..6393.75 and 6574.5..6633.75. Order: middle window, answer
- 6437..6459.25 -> -0.11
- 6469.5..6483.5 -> -0.16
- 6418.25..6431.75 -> -0.11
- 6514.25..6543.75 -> -0.22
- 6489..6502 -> -0.05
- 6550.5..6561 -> -0.10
